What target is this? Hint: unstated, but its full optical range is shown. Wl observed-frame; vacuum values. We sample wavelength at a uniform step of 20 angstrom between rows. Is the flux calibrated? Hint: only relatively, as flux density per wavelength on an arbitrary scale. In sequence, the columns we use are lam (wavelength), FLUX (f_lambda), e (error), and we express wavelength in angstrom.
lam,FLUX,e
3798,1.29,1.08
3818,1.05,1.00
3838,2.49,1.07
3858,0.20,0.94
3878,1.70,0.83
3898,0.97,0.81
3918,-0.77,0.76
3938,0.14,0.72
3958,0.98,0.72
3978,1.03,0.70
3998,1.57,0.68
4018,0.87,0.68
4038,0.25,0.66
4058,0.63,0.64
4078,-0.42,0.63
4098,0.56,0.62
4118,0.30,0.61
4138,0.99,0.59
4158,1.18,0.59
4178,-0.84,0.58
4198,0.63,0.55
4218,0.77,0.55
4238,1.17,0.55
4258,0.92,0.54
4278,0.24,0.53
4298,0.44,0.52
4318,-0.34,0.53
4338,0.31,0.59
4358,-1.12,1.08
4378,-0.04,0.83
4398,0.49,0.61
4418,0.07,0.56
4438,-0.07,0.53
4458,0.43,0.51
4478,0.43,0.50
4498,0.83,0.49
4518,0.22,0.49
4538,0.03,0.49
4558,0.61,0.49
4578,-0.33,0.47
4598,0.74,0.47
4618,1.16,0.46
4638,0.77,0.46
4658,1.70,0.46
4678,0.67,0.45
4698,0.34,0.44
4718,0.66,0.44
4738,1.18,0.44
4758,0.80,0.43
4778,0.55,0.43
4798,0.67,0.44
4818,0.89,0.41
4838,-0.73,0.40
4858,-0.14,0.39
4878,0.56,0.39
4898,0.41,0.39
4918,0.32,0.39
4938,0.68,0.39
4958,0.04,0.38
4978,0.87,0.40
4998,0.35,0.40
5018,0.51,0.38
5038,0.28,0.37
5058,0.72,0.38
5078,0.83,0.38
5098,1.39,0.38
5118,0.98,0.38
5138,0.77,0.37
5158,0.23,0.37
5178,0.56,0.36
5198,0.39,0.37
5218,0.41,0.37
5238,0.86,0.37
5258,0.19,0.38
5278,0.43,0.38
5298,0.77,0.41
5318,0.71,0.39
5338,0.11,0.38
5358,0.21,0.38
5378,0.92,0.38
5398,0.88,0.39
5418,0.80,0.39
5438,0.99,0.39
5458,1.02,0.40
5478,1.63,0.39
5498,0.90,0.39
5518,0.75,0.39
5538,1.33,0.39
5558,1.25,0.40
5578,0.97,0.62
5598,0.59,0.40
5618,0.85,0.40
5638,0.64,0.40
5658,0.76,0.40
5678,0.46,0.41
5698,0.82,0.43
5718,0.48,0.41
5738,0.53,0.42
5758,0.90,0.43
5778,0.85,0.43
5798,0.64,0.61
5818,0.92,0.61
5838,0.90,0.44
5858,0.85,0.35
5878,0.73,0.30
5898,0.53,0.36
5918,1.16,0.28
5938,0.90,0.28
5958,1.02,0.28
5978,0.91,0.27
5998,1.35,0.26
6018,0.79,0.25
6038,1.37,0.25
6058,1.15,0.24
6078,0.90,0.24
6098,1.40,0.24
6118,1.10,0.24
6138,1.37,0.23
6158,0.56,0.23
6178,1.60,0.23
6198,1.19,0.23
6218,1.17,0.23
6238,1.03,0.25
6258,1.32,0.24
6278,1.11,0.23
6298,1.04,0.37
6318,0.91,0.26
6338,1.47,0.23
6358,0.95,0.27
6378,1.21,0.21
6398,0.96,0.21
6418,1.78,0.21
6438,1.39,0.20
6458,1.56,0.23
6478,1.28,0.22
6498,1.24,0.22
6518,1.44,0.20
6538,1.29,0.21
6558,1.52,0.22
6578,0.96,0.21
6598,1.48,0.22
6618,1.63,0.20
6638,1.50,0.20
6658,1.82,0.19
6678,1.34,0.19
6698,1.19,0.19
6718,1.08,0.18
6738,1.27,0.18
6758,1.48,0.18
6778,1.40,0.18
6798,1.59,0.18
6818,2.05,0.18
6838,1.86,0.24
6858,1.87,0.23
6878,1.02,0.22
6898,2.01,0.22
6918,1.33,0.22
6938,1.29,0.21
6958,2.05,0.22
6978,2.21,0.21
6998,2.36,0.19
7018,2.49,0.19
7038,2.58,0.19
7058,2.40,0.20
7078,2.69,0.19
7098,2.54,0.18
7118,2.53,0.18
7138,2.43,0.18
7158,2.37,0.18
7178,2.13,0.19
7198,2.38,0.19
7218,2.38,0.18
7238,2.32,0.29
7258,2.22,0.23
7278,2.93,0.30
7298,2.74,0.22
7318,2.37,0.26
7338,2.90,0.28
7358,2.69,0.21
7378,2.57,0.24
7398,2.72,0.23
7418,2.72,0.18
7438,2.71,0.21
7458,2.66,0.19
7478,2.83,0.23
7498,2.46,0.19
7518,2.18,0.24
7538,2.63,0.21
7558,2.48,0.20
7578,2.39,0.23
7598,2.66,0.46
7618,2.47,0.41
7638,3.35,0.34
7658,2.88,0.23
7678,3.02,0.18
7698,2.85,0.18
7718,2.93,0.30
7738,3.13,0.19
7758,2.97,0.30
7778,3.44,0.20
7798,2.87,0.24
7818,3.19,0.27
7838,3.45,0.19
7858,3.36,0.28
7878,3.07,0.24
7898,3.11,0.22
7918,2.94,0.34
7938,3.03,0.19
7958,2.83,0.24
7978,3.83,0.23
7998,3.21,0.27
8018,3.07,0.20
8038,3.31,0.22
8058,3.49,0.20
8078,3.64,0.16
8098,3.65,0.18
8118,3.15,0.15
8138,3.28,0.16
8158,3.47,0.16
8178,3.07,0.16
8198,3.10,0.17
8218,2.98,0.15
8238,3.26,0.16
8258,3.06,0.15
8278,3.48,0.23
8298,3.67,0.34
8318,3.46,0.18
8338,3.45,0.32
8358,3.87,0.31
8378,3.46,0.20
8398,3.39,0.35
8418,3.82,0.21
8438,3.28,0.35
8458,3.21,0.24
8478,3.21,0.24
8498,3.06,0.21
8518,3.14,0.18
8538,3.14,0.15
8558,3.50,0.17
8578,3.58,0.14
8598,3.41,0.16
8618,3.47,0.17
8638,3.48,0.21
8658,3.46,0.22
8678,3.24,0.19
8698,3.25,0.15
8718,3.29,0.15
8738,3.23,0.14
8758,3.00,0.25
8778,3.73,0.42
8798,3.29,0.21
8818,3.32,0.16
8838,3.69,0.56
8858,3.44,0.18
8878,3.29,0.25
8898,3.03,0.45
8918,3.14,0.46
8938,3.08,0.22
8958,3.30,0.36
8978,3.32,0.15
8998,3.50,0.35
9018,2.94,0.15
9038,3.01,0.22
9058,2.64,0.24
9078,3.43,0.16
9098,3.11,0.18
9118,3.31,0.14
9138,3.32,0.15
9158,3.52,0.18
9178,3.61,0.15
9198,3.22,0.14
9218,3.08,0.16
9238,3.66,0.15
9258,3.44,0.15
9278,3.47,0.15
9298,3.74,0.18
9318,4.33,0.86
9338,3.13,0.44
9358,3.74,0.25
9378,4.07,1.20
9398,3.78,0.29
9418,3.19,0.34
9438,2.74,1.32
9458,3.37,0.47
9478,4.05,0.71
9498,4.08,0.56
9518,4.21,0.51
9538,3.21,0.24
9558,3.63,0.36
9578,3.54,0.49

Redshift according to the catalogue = 0.747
